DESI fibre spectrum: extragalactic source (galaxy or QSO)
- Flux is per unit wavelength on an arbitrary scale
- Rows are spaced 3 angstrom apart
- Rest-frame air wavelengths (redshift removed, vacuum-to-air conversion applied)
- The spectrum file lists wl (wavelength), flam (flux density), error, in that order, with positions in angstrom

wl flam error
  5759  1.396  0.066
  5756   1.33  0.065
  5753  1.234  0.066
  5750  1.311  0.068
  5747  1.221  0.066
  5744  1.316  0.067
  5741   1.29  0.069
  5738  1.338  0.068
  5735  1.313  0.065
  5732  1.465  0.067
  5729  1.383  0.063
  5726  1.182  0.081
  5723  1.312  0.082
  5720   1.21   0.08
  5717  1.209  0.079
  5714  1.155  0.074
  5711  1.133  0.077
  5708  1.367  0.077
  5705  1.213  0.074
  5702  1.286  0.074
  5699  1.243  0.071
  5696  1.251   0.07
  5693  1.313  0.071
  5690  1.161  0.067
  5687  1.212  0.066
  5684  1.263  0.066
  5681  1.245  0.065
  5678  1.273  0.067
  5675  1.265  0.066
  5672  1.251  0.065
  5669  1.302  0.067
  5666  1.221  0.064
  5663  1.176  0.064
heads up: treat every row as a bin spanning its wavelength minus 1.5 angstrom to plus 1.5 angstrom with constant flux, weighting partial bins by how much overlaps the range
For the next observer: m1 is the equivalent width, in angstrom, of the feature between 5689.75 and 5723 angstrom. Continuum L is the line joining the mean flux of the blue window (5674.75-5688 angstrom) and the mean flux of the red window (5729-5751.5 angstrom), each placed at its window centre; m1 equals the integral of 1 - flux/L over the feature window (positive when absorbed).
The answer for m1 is 1.2 angstrom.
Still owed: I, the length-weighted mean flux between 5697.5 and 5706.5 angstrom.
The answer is 1.25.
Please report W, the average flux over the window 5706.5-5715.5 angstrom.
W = 1.22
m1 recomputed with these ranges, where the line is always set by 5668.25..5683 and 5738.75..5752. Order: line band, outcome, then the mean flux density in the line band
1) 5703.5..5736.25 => 0.3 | 1.27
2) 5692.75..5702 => 0.0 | 1.27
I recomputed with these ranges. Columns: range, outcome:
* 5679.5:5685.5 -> 1.25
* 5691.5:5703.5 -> 1.27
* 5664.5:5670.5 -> 1.26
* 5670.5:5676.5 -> 1.26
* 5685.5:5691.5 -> 1.19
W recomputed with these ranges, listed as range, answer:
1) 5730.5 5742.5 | 1.35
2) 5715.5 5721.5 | 1.21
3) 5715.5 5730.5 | 1.26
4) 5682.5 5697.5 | 1.24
